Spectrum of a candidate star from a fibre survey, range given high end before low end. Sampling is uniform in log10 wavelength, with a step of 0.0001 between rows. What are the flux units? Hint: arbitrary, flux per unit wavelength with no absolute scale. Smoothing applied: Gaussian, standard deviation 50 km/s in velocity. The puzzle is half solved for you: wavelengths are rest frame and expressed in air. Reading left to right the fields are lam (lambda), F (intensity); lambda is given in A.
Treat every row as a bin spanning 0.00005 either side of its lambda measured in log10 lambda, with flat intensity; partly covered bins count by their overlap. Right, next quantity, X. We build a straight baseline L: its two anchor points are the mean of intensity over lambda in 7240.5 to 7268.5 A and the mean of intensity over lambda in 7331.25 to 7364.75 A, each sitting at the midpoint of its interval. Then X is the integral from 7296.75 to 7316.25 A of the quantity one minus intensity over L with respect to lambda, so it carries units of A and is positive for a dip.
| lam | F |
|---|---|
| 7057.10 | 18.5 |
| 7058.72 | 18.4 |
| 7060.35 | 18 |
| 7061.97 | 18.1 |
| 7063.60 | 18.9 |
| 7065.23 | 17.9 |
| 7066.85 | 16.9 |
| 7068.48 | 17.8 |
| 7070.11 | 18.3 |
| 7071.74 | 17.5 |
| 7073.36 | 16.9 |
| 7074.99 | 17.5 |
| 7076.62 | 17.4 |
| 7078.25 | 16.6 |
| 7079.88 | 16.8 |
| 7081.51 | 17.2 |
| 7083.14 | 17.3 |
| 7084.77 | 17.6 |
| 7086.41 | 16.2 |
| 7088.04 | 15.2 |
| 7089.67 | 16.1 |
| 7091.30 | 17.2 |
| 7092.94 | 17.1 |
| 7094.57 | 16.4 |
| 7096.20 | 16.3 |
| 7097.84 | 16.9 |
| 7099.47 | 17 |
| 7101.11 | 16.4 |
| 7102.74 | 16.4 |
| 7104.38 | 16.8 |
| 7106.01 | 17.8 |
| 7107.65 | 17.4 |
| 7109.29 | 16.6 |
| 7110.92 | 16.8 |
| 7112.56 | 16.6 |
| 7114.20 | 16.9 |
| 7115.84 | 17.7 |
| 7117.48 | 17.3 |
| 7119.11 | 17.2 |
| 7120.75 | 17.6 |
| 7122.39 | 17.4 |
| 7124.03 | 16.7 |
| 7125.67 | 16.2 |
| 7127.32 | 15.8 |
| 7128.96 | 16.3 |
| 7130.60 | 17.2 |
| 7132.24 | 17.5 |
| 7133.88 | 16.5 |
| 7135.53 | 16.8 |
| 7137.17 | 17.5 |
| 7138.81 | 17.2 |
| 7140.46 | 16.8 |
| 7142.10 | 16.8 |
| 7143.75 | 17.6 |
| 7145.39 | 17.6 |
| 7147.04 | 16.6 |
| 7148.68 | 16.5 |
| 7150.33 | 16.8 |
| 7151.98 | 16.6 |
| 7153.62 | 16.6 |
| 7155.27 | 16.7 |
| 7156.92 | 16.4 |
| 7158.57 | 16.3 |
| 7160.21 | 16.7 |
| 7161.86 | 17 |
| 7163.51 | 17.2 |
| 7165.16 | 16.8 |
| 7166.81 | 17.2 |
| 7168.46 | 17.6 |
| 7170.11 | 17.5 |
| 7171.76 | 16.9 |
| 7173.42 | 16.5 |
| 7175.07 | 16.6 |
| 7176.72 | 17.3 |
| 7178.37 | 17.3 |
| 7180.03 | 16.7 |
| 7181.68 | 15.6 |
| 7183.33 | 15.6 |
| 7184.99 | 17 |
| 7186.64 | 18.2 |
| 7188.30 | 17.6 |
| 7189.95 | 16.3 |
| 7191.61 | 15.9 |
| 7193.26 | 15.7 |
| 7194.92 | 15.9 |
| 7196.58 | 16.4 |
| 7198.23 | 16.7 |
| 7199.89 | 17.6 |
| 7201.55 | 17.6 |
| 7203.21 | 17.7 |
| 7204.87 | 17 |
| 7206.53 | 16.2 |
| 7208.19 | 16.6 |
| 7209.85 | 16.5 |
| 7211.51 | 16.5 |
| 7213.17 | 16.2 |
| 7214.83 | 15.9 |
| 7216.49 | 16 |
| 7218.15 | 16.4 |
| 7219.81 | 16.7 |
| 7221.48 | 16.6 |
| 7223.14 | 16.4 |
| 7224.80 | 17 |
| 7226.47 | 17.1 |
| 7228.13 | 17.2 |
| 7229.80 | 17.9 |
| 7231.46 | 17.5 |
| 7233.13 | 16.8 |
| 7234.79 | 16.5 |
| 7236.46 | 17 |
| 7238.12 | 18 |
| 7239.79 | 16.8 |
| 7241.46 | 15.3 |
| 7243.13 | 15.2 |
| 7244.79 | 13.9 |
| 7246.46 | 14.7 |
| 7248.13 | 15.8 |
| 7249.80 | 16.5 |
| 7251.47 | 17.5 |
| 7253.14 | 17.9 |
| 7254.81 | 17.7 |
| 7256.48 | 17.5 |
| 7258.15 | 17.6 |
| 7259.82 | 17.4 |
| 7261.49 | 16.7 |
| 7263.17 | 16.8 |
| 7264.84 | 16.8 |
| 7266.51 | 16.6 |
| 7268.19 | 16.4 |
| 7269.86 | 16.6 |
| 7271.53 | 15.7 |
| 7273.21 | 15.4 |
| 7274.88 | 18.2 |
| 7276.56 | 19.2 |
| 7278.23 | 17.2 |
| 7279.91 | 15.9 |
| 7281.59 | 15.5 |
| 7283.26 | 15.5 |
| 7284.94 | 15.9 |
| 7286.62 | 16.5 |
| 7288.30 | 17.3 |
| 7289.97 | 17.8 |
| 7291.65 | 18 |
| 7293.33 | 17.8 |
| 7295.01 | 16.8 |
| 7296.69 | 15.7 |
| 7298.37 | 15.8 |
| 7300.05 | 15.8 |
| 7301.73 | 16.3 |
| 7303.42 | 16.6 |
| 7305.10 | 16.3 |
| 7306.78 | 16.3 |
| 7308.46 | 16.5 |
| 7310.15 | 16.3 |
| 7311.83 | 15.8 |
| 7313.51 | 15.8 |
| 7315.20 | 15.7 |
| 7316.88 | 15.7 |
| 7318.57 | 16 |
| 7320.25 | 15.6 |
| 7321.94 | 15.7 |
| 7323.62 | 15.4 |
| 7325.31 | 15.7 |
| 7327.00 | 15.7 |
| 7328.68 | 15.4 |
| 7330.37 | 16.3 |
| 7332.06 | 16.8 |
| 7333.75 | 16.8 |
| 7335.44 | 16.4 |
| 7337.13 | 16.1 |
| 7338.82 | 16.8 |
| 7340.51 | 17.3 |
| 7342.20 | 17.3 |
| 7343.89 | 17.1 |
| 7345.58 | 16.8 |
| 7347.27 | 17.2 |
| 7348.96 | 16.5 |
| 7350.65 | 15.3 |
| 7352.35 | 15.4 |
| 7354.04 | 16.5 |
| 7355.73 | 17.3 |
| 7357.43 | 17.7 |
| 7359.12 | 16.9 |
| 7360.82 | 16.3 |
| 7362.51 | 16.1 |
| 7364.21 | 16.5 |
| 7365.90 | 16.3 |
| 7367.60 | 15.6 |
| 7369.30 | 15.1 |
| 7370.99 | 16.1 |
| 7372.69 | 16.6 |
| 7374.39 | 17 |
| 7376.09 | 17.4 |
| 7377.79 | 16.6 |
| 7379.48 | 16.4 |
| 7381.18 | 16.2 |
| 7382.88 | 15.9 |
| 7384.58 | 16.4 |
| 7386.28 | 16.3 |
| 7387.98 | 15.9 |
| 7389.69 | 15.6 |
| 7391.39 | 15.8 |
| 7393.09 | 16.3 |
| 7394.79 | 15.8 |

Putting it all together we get 0.58 A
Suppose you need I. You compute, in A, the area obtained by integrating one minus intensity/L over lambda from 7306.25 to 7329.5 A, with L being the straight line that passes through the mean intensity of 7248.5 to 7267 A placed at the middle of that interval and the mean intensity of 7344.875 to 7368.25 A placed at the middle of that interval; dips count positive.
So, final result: 1.27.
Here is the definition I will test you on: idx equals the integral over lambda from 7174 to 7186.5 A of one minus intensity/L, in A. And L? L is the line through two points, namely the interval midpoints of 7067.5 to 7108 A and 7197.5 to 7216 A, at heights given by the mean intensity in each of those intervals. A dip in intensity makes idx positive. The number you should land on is 0.1 A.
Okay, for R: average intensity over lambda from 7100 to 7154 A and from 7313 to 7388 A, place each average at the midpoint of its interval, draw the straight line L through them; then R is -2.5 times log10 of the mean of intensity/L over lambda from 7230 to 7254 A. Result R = 0.01 mag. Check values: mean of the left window 16.9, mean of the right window 16.3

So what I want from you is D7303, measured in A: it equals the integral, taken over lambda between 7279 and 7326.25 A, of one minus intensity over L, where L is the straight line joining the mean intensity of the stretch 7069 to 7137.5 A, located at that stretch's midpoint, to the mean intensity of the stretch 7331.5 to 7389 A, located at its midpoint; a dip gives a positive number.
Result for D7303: 1.1 A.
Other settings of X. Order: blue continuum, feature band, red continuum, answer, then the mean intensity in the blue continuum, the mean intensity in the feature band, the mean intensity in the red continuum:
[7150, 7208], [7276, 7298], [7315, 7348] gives -0.5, 16.8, 16.8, 16.3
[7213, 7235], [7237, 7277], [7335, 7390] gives 0.1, 16.8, 16.7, 16.5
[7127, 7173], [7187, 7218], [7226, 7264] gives 0.4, 16.9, 16.6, 16.7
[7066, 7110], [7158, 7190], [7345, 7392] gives -0.3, 17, 16.9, 16.3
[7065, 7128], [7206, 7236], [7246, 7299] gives 0.3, 17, 16.7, 16.8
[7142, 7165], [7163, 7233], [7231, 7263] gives -0.2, 16.8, 16.8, 16.6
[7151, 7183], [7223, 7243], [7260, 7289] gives -0.3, 16.8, 16.9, 16.6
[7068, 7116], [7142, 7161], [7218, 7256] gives 0.1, 16.9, 16.8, 16.6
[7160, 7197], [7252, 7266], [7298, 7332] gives -0.9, 16.8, 17.3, 16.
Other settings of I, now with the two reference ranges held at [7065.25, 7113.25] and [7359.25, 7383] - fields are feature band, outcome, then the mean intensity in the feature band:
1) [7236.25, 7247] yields 0.5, 15.8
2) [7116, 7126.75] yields -0.1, 17.1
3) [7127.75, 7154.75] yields -0.1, 16.9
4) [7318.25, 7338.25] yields 0.5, 16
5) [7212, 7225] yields 0.2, 16.4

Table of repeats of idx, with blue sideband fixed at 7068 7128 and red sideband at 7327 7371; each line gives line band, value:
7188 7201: 0.20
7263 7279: -0.28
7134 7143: -0.07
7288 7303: -0.21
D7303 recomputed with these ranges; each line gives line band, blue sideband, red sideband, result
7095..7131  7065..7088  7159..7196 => 0.36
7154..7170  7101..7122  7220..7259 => 0.03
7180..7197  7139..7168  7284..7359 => 0.33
